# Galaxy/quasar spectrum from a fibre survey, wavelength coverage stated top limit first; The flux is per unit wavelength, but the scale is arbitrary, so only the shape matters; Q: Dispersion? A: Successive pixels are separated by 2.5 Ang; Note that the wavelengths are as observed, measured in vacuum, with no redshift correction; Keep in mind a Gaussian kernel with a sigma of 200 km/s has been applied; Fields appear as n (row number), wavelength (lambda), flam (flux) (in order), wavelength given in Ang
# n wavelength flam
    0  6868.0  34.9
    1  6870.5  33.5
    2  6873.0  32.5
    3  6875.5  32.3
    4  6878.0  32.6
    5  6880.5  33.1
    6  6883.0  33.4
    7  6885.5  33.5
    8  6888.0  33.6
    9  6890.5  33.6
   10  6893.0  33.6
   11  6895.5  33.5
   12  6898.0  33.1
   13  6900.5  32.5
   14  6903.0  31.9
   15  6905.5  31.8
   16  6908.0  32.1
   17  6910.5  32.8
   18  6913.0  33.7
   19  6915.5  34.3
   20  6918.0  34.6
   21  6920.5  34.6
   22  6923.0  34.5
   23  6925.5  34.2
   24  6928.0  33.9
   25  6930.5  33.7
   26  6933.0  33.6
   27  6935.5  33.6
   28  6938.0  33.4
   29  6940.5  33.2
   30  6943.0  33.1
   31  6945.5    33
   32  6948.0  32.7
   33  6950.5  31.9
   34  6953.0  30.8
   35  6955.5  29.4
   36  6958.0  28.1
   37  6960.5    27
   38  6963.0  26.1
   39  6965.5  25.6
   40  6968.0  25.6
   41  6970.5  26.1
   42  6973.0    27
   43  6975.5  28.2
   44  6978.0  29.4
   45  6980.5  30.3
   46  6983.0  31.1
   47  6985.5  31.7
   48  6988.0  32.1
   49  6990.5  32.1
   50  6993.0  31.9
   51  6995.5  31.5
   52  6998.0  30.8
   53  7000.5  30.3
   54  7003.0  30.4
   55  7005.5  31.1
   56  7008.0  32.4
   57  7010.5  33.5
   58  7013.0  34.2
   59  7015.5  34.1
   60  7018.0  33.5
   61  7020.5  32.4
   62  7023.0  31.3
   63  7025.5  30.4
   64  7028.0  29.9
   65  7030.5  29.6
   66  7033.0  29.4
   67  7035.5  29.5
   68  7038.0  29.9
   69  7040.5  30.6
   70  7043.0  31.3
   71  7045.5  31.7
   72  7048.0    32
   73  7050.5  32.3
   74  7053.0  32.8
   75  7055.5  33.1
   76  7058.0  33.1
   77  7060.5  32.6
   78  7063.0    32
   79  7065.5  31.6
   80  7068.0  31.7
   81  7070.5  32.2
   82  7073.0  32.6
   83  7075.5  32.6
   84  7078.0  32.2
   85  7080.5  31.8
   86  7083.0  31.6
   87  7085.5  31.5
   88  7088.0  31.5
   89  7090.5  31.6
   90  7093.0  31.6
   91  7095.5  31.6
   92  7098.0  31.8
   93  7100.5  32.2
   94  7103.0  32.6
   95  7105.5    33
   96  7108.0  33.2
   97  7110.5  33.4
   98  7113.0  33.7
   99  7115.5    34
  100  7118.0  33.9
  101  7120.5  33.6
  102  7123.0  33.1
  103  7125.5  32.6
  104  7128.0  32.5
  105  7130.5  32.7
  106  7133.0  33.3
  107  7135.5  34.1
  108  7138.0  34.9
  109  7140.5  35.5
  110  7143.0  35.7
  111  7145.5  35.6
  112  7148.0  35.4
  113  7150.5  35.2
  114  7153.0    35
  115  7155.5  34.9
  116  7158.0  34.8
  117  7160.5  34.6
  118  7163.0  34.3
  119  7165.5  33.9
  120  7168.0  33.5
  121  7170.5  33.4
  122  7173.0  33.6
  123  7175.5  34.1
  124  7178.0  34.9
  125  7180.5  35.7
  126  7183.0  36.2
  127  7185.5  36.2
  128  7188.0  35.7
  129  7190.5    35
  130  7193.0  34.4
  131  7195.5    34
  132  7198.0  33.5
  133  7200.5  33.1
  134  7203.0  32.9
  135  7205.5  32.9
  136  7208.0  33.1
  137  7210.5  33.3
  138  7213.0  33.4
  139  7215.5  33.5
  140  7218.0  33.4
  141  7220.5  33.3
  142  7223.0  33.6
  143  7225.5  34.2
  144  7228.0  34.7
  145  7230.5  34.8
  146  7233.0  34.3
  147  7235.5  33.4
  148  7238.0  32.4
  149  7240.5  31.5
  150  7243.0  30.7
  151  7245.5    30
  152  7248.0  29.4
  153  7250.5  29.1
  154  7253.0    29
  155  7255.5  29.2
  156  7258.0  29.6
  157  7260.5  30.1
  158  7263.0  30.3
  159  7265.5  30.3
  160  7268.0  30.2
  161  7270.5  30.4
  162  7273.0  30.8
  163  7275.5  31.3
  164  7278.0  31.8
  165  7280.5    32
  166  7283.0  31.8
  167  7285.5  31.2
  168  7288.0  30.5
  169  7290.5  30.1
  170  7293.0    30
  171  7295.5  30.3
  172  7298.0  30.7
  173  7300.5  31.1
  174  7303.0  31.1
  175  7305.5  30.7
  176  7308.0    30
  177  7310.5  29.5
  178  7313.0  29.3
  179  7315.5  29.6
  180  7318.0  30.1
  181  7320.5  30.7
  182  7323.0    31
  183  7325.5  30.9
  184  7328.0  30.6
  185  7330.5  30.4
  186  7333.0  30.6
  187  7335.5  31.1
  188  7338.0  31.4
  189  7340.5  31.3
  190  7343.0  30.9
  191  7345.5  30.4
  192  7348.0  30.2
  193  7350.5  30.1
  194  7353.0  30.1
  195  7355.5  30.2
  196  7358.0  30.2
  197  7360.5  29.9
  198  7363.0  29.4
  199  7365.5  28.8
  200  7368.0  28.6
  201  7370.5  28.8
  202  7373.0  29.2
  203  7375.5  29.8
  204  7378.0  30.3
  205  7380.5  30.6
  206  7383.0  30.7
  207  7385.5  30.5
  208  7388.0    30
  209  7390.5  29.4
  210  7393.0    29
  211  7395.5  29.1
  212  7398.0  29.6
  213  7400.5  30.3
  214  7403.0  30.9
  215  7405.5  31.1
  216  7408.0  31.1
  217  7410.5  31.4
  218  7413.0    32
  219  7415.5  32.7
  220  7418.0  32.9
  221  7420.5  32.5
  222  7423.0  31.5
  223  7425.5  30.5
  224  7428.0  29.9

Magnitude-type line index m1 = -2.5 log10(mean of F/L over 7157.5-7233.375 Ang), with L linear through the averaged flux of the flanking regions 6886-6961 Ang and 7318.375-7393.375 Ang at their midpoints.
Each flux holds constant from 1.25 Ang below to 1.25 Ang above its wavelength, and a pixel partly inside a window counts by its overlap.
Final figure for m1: -0.10 mag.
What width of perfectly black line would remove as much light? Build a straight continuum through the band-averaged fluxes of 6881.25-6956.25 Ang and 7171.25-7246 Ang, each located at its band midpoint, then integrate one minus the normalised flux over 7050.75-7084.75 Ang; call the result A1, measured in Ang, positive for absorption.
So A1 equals 1.2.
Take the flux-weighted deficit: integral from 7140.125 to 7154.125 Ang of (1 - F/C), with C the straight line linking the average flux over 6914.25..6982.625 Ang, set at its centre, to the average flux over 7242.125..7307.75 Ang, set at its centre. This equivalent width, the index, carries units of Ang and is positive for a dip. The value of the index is -2.2 Ang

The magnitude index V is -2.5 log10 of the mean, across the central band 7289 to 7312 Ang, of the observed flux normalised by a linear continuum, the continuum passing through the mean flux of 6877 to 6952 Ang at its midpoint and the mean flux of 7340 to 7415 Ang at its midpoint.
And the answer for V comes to 0.010 mag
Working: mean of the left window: 33.3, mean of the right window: 30.1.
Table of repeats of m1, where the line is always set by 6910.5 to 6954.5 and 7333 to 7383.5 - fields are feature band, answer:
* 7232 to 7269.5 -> 0.01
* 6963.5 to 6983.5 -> 0.19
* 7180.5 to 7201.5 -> -0.11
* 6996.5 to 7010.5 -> 0.06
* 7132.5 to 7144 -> -0.10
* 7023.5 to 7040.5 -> 0.09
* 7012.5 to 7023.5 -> -0.01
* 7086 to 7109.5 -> 0.00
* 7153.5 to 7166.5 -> -0.09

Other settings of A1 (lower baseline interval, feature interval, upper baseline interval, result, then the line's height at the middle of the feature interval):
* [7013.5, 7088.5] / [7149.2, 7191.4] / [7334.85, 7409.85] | -4.9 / 31.1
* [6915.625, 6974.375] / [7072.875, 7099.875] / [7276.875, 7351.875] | -0.8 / 31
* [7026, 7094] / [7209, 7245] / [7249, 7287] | -3.0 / 30.7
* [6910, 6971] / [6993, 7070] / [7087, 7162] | 2.3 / 32.6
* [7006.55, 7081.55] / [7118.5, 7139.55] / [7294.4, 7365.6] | -1.3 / 31.4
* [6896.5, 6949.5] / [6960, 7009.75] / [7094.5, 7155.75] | 5.7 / 33.5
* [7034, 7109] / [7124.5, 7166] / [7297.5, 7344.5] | -3.8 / 31.5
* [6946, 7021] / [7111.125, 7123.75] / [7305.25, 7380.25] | -1.4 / 30.3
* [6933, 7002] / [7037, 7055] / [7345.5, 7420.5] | -0.8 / 30.3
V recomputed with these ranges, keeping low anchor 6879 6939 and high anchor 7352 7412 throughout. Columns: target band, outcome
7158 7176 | -0.080 mag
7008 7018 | -0.033 mag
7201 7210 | -0.059 mag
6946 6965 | 0.128 mag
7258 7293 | 0.000 mag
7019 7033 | 0.066 mag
